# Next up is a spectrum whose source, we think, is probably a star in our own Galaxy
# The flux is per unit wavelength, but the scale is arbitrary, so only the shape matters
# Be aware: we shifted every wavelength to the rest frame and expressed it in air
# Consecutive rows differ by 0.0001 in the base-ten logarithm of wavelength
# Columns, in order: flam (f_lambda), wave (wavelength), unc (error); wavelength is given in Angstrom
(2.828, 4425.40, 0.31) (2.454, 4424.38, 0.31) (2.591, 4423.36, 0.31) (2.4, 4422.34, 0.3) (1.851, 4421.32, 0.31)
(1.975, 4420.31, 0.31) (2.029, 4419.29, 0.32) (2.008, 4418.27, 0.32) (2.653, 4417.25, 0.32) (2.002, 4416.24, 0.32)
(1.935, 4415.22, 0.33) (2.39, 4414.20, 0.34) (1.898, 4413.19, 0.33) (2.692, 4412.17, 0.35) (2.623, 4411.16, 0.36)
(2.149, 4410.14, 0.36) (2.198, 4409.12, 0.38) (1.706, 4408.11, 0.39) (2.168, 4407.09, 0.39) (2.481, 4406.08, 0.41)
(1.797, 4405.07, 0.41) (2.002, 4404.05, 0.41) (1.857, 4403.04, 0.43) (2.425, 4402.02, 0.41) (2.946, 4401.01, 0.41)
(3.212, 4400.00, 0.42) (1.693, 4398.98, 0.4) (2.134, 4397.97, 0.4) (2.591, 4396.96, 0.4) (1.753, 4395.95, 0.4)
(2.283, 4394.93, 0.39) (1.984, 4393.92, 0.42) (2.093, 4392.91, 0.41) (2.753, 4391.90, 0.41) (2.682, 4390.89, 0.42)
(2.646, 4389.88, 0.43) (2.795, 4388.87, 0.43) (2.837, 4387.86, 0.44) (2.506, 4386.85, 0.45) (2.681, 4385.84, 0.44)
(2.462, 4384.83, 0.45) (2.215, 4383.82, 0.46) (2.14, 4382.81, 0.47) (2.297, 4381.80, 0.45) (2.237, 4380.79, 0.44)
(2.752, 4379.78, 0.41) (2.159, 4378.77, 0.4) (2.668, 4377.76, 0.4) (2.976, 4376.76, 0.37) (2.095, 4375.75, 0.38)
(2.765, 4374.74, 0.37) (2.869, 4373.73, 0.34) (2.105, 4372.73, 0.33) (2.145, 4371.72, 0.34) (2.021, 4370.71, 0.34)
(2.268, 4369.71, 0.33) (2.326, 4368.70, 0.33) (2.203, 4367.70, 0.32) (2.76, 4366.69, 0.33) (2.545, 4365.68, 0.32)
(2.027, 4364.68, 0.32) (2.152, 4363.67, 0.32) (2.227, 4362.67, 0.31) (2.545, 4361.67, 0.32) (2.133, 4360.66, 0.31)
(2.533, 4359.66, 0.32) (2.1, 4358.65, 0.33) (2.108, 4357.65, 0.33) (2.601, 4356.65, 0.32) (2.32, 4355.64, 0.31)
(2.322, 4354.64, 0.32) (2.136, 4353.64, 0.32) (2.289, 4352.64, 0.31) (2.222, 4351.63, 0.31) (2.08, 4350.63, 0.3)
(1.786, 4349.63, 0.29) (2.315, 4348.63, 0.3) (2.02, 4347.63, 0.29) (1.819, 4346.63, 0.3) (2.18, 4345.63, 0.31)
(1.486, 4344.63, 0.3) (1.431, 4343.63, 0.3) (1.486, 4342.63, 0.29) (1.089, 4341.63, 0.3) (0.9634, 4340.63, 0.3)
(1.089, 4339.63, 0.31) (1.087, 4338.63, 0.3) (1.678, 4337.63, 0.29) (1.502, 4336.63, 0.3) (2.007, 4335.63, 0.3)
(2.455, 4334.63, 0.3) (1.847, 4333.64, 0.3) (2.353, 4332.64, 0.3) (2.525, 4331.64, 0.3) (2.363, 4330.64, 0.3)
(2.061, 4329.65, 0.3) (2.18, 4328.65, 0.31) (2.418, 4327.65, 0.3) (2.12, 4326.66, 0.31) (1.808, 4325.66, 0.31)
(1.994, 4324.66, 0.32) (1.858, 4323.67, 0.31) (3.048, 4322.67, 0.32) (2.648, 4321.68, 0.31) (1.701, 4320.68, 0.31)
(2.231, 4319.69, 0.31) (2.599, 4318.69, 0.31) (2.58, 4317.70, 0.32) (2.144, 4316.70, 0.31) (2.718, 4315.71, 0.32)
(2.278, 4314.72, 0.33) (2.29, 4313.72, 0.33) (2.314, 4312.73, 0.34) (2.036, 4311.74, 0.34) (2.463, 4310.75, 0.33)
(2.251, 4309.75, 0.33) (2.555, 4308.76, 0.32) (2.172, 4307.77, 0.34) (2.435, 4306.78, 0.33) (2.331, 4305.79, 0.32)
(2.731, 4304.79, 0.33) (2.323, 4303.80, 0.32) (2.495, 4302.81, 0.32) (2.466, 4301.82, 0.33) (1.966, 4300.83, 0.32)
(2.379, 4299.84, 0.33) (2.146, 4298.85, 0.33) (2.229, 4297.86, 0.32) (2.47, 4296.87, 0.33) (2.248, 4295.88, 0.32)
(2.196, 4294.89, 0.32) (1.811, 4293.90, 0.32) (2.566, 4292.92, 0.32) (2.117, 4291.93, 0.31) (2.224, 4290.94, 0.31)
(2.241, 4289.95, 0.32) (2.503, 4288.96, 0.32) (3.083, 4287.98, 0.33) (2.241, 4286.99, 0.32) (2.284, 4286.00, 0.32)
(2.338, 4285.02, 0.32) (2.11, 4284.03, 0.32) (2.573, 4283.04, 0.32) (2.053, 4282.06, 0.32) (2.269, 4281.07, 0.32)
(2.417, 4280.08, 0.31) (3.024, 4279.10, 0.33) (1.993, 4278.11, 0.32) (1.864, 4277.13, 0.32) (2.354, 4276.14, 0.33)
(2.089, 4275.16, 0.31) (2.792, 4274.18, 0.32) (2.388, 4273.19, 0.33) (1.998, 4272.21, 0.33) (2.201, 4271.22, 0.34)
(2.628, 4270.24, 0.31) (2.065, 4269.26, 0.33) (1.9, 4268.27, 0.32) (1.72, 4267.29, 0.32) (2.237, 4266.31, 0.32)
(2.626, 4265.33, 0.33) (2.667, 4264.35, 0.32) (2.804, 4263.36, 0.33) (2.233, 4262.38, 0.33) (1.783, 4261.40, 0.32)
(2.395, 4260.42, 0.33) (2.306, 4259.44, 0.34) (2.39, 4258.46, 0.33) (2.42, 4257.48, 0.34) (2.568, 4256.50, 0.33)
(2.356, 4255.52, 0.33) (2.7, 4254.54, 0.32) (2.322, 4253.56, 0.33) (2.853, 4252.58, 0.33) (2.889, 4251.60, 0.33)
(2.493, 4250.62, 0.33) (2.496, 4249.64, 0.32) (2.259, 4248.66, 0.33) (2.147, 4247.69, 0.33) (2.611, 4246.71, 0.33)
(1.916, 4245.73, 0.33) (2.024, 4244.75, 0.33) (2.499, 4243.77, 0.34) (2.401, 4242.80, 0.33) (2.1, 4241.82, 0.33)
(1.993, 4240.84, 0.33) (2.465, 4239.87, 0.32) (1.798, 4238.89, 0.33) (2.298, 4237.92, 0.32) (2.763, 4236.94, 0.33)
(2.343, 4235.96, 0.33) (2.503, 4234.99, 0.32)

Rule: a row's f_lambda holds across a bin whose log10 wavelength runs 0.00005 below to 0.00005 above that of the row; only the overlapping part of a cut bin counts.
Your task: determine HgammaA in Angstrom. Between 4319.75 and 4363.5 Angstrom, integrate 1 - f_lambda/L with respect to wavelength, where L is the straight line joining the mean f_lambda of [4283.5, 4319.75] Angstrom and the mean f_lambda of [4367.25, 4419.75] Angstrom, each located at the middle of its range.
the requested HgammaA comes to 5.9 Angstrom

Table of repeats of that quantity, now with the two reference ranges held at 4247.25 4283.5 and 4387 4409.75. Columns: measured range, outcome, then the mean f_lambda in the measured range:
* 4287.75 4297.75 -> 0.1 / 2.32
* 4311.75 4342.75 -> 3.8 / 2.05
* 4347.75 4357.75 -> 0.5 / 2.22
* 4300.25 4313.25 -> 0.0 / 2.35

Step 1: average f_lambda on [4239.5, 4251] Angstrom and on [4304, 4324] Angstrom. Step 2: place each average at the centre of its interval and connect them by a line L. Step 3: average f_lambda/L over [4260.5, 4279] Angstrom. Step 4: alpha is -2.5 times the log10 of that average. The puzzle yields 0.02 mag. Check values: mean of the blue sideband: 2.28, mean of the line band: 2.26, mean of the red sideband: 2.37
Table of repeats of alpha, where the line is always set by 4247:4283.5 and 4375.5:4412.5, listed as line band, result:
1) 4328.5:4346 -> 0.33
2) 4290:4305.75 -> 0.03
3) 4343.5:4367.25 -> 0.09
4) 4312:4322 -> 0.01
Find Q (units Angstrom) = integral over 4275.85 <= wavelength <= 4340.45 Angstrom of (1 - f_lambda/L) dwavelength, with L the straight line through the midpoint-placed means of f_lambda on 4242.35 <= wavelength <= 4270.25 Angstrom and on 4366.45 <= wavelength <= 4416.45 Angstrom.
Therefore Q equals 3.3 Angstrom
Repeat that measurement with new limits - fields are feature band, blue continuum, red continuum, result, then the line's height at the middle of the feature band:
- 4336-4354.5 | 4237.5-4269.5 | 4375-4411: 4.96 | 2.35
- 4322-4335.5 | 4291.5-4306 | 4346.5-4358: 0.00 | 2.23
